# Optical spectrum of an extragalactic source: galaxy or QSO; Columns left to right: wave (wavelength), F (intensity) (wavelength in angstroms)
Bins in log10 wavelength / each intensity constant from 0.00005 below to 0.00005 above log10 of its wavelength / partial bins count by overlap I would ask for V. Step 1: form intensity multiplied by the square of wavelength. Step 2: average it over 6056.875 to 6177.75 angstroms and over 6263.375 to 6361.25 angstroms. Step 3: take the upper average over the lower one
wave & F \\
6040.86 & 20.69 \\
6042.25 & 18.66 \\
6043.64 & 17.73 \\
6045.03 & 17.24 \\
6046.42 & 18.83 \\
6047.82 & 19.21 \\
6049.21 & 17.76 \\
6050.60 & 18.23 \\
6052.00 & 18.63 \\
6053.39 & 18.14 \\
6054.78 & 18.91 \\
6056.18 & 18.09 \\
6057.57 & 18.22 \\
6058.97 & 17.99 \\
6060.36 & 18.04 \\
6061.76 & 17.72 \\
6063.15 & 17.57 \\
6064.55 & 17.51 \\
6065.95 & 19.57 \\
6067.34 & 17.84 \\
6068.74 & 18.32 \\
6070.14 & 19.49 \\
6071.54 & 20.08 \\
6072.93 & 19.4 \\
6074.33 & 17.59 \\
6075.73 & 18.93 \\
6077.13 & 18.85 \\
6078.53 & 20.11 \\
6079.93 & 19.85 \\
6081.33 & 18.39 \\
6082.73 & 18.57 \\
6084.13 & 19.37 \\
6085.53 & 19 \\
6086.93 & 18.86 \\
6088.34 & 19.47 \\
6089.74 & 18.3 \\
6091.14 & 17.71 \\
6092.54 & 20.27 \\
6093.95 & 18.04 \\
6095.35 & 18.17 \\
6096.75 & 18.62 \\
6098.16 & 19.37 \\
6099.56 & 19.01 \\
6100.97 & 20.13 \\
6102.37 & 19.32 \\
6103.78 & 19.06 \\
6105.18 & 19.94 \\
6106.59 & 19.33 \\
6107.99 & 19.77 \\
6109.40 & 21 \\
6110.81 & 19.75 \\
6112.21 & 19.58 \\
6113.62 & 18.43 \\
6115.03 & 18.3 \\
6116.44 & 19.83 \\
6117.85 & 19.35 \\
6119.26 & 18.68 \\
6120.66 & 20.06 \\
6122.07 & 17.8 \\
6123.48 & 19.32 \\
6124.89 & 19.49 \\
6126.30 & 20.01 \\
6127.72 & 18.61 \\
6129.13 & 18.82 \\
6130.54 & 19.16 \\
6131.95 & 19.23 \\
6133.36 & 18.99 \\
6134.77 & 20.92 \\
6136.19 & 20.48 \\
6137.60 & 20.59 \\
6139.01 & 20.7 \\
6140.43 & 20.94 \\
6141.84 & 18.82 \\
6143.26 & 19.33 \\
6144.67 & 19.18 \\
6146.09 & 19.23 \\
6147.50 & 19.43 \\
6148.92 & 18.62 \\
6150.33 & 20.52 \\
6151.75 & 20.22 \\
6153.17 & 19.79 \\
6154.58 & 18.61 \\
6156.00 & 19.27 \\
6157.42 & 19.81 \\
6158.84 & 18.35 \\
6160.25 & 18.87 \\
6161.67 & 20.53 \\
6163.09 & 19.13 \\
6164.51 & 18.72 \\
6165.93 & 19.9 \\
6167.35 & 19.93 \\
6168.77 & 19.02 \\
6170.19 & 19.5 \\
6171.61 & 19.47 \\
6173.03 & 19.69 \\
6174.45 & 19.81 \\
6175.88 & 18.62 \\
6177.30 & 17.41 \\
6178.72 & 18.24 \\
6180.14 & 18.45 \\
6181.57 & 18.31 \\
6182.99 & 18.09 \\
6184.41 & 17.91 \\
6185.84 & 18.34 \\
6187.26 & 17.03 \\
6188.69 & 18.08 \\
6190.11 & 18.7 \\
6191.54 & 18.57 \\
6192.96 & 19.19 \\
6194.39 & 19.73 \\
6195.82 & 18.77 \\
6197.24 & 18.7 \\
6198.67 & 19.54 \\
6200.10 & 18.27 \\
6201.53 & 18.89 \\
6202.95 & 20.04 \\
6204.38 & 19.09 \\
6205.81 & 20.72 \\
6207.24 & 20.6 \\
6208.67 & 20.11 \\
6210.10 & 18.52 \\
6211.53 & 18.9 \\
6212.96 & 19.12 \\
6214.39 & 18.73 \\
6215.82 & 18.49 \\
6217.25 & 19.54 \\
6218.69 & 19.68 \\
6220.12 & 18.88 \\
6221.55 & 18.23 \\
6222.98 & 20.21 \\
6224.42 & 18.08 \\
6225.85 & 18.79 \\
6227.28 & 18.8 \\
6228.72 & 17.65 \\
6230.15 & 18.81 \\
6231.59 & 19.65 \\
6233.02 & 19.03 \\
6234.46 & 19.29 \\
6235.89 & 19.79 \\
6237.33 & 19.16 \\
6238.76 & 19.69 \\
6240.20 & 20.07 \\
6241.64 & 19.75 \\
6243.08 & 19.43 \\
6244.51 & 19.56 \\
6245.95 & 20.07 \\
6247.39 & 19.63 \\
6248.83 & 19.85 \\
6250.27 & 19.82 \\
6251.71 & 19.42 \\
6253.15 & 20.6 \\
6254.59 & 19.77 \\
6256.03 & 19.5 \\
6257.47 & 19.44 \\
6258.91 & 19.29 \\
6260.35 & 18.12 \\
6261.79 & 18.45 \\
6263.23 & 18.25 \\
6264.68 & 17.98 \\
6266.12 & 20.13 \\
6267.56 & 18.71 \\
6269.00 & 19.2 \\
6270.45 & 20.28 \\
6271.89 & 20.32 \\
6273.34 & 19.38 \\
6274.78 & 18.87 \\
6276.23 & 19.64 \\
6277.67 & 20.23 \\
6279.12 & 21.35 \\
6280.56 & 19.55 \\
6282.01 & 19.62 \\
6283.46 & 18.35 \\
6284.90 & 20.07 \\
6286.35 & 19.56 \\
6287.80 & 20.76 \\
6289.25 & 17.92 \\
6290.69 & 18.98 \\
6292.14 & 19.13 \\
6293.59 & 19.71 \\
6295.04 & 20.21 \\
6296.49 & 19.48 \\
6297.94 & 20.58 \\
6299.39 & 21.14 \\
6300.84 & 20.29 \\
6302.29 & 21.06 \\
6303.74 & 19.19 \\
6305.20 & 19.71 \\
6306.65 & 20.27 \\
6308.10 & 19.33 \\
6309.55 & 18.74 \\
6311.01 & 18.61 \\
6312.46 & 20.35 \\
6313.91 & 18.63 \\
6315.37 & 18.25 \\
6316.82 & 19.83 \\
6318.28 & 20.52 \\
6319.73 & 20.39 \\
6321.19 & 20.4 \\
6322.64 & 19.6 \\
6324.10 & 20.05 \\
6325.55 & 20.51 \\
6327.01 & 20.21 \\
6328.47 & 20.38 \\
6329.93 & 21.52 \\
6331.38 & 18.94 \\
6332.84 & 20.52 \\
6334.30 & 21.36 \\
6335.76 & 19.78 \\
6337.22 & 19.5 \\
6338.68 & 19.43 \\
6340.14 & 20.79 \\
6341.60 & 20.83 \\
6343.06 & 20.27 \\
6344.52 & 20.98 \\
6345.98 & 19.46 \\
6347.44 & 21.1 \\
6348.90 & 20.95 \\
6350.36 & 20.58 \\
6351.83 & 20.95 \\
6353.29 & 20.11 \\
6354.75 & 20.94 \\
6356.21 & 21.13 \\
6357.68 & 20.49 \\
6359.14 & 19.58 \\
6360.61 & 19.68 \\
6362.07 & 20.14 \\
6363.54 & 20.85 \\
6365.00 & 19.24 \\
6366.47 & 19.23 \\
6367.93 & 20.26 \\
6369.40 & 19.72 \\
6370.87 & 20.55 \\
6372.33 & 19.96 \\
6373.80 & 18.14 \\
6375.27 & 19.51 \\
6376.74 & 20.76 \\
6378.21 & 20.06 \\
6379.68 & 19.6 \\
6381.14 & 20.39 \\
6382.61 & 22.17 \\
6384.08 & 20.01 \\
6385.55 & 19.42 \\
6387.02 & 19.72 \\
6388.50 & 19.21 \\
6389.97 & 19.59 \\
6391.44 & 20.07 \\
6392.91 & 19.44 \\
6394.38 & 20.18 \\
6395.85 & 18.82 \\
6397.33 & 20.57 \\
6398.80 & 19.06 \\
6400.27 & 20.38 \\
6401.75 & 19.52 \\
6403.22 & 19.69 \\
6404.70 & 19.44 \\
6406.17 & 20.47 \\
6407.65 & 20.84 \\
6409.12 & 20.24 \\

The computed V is 1.11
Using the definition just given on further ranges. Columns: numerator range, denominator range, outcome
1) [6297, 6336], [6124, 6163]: 1.08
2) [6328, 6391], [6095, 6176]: 1.11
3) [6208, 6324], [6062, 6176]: 1.06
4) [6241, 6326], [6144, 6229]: 1.06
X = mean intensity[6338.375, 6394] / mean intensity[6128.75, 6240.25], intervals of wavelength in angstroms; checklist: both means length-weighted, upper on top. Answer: 1.05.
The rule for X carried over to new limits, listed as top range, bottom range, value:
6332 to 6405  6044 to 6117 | 1.07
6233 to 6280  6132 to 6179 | 1.00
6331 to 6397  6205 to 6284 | 1.04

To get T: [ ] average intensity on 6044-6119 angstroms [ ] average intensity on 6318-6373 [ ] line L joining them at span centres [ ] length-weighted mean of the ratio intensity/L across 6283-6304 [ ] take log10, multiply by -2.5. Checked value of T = 0.01 mag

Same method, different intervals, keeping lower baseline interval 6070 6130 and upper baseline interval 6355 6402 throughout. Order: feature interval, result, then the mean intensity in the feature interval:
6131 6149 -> -0.03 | 19.8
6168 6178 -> 0.02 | 19.1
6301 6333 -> -0.01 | 19.9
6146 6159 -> -0.01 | 19.4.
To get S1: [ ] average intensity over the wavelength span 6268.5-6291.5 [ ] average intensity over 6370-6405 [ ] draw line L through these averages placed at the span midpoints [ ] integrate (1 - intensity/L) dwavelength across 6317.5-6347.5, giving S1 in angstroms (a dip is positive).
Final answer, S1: -0.8 angstroms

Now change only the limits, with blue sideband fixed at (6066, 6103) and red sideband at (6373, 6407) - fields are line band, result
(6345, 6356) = -0.5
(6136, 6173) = -0.8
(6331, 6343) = -0.3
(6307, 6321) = 0.1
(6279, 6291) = 0.0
